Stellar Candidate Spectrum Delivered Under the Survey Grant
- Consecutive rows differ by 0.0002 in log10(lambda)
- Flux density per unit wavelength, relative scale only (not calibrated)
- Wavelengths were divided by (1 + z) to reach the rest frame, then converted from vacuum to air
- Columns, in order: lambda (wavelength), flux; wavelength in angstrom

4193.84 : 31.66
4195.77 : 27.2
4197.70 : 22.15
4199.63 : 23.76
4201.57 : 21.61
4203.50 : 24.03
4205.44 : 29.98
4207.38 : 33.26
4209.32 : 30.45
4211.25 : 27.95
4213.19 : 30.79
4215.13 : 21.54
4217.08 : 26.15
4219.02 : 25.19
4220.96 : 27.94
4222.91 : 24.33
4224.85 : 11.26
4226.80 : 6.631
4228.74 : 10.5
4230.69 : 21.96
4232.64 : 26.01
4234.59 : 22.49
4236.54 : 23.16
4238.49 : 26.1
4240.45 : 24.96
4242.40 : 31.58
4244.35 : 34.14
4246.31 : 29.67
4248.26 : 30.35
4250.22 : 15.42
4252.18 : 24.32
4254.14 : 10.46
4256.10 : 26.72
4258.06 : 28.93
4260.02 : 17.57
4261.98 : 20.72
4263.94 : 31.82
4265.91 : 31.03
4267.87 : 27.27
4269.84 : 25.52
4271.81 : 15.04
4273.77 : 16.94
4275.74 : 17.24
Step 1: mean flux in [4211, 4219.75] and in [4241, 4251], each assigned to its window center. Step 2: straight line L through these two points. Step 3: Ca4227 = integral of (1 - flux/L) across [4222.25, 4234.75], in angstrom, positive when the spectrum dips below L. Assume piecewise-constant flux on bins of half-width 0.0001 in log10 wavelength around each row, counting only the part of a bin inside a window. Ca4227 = 4.6 angstrom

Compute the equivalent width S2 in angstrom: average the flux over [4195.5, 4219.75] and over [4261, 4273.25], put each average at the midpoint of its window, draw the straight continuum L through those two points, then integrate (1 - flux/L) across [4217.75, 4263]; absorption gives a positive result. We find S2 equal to 5.2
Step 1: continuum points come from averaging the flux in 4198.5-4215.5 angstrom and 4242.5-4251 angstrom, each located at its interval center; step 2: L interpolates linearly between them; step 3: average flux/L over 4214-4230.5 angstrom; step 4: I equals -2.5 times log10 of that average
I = 0.38 mag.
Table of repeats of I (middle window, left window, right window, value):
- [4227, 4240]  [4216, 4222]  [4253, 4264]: 0.175 mag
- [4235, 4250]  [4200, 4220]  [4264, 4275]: -0.101 mag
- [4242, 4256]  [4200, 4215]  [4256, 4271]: 0.065 mag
